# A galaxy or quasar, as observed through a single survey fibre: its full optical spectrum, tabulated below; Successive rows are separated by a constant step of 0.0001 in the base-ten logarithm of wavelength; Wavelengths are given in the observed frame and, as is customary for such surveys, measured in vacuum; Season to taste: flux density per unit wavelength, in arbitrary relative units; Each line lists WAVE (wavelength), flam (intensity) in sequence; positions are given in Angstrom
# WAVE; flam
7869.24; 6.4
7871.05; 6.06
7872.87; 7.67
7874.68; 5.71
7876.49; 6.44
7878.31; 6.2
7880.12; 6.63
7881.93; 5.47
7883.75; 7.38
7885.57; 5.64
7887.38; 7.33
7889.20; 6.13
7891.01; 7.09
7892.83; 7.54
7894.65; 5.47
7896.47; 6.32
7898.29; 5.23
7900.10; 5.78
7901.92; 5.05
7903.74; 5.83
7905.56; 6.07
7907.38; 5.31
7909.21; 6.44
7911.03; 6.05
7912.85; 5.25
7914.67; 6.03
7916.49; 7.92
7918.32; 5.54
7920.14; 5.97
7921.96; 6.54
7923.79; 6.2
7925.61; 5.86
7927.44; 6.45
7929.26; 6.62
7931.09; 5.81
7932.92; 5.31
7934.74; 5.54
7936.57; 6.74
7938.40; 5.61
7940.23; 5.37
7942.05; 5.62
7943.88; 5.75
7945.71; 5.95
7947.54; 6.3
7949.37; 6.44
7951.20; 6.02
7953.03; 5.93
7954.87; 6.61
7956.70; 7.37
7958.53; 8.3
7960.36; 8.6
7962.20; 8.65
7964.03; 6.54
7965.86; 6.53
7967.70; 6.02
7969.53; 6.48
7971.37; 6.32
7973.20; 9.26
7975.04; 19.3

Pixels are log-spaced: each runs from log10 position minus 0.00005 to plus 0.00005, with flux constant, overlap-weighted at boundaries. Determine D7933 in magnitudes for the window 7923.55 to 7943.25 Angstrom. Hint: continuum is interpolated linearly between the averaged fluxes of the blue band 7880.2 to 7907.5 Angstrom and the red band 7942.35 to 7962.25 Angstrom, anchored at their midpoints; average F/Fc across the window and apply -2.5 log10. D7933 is 0.116 mag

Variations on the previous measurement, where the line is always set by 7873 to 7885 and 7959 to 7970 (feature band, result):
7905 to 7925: 0.103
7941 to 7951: 0.171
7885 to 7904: 0.064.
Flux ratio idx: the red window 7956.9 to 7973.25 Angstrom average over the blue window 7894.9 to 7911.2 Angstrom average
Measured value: 1.27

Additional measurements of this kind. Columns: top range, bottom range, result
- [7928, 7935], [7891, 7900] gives 0.95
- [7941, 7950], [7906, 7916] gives 1.01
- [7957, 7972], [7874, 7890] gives 1.14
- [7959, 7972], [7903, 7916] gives 1.20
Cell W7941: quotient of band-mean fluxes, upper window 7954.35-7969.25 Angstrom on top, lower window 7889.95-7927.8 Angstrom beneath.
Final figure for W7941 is 1.20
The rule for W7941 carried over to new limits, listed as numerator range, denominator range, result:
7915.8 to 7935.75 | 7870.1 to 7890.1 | 0.96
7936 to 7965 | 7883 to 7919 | 1.07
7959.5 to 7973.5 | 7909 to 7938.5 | 1.18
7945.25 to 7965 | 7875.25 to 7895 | 1.08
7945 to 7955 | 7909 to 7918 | 0.98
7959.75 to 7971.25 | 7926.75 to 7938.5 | 1.17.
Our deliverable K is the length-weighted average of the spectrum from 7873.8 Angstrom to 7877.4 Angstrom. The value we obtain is 6.08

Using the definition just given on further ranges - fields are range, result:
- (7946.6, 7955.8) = 6.26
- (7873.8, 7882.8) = 6.1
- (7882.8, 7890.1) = 6.61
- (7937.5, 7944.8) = 5.59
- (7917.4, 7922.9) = 6.01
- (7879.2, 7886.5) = 6.29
